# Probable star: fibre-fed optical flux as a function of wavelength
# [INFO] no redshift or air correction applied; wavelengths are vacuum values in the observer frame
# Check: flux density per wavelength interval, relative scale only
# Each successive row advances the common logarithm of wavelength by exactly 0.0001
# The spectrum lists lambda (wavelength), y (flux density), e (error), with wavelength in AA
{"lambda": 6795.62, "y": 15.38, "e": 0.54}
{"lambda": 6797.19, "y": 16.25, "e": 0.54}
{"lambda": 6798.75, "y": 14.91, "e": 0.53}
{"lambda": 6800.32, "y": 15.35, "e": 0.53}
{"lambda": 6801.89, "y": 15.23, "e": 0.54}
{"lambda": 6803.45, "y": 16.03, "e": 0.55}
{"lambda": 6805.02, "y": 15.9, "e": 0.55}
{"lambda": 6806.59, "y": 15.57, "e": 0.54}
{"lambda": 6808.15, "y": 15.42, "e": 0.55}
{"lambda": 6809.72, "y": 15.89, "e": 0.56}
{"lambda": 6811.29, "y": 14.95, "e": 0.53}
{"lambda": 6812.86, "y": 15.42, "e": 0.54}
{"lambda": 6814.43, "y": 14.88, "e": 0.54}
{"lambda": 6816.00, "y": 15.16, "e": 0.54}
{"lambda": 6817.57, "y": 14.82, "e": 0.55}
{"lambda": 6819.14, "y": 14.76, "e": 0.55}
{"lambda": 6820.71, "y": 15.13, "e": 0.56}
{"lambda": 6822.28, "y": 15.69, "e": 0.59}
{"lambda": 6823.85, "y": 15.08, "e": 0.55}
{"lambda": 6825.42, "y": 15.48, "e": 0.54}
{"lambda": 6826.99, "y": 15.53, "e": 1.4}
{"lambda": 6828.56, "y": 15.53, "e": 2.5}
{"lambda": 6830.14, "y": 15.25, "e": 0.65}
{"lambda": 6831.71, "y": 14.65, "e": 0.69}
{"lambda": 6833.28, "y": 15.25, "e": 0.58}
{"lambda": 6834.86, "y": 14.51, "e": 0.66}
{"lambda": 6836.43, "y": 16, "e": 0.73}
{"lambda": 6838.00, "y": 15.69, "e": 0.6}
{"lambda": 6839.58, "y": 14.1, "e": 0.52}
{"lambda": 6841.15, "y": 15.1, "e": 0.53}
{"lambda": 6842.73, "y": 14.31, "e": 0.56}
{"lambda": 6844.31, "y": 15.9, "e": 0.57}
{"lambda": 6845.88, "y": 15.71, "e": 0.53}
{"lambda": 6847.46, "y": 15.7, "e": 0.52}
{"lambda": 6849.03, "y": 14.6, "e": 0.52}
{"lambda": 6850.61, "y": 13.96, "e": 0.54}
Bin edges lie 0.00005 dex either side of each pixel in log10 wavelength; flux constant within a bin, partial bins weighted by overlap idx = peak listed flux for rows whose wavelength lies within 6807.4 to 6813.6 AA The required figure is 15.89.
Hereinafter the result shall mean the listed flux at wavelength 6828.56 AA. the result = 15.53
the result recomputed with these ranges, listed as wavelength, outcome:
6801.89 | 15.23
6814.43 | 14.88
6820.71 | 15.13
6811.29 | 14.95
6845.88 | 15.71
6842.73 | 14.31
